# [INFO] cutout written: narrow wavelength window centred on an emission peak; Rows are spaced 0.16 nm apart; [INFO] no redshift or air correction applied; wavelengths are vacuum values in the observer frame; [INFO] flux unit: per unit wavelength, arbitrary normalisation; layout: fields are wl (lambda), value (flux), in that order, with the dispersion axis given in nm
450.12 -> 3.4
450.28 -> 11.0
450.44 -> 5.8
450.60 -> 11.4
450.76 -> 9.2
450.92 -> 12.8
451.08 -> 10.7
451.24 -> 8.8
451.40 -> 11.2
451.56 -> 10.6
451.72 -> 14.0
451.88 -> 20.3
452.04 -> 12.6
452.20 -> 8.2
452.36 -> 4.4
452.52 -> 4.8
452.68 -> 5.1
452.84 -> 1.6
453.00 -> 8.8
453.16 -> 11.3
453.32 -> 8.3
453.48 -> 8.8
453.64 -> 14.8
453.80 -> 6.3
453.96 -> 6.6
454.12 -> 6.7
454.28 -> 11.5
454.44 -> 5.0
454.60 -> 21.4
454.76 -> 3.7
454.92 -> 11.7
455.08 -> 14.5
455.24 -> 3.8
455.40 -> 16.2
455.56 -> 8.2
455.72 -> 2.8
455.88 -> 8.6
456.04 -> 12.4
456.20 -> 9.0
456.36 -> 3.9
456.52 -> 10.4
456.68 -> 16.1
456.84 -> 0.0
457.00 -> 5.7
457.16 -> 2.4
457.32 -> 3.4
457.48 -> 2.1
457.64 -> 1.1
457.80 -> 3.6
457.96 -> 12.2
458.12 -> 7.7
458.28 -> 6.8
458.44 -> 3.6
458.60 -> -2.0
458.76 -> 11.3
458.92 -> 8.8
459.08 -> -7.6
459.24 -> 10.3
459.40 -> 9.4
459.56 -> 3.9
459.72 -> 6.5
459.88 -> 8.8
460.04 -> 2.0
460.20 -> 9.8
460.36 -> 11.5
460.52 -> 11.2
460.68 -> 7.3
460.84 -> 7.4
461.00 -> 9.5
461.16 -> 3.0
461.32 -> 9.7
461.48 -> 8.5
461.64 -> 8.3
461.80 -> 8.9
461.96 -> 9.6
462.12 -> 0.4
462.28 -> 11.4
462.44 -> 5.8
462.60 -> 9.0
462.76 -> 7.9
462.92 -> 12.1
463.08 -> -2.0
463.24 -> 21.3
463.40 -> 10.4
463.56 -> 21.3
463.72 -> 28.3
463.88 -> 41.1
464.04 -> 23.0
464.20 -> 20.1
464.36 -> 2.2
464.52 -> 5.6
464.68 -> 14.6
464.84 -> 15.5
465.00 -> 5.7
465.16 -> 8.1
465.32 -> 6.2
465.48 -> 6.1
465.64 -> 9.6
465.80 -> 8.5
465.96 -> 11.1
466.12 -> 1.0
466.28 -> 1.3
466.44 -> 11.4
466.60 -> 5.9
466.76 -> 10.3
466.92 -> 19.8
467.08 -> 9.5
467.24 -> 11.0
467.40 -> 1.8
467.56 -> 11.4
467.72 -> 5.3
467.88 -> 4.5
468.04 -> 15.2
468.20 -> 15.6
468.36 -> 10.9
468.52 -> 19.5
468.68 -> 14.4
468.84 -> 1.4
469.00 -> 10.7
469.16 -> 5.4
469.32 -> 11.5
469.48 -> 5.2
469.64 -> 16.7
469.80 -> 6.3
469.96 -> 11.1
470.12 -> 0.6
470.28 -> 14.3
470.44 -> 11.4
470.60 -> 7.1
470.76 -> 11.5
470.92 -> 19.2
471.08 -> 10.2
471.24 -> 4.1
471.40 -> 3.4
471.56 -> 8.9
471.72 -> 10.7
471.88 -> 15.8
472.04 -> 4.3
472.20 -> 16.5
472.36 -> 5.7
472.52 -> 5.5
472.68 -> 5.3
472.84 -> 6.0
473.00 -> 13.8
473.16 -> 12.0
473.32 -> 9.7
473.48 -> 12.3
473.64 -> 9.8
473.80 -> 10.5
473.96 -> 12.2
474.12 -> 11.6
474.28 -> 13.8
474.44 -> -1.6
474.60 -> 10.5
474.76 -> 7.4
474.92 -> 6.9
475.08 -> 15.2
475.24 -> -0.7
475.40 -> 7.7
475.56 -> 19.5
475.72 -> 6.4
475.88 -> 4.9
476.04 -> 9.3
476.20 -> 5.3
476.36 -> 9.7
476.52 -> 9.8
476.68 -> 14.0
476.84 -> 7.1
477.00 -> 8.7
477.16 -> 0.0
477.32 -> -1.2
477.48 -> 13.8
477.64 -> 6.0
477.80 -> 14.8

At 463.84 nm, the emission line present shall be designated [O II] 3727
